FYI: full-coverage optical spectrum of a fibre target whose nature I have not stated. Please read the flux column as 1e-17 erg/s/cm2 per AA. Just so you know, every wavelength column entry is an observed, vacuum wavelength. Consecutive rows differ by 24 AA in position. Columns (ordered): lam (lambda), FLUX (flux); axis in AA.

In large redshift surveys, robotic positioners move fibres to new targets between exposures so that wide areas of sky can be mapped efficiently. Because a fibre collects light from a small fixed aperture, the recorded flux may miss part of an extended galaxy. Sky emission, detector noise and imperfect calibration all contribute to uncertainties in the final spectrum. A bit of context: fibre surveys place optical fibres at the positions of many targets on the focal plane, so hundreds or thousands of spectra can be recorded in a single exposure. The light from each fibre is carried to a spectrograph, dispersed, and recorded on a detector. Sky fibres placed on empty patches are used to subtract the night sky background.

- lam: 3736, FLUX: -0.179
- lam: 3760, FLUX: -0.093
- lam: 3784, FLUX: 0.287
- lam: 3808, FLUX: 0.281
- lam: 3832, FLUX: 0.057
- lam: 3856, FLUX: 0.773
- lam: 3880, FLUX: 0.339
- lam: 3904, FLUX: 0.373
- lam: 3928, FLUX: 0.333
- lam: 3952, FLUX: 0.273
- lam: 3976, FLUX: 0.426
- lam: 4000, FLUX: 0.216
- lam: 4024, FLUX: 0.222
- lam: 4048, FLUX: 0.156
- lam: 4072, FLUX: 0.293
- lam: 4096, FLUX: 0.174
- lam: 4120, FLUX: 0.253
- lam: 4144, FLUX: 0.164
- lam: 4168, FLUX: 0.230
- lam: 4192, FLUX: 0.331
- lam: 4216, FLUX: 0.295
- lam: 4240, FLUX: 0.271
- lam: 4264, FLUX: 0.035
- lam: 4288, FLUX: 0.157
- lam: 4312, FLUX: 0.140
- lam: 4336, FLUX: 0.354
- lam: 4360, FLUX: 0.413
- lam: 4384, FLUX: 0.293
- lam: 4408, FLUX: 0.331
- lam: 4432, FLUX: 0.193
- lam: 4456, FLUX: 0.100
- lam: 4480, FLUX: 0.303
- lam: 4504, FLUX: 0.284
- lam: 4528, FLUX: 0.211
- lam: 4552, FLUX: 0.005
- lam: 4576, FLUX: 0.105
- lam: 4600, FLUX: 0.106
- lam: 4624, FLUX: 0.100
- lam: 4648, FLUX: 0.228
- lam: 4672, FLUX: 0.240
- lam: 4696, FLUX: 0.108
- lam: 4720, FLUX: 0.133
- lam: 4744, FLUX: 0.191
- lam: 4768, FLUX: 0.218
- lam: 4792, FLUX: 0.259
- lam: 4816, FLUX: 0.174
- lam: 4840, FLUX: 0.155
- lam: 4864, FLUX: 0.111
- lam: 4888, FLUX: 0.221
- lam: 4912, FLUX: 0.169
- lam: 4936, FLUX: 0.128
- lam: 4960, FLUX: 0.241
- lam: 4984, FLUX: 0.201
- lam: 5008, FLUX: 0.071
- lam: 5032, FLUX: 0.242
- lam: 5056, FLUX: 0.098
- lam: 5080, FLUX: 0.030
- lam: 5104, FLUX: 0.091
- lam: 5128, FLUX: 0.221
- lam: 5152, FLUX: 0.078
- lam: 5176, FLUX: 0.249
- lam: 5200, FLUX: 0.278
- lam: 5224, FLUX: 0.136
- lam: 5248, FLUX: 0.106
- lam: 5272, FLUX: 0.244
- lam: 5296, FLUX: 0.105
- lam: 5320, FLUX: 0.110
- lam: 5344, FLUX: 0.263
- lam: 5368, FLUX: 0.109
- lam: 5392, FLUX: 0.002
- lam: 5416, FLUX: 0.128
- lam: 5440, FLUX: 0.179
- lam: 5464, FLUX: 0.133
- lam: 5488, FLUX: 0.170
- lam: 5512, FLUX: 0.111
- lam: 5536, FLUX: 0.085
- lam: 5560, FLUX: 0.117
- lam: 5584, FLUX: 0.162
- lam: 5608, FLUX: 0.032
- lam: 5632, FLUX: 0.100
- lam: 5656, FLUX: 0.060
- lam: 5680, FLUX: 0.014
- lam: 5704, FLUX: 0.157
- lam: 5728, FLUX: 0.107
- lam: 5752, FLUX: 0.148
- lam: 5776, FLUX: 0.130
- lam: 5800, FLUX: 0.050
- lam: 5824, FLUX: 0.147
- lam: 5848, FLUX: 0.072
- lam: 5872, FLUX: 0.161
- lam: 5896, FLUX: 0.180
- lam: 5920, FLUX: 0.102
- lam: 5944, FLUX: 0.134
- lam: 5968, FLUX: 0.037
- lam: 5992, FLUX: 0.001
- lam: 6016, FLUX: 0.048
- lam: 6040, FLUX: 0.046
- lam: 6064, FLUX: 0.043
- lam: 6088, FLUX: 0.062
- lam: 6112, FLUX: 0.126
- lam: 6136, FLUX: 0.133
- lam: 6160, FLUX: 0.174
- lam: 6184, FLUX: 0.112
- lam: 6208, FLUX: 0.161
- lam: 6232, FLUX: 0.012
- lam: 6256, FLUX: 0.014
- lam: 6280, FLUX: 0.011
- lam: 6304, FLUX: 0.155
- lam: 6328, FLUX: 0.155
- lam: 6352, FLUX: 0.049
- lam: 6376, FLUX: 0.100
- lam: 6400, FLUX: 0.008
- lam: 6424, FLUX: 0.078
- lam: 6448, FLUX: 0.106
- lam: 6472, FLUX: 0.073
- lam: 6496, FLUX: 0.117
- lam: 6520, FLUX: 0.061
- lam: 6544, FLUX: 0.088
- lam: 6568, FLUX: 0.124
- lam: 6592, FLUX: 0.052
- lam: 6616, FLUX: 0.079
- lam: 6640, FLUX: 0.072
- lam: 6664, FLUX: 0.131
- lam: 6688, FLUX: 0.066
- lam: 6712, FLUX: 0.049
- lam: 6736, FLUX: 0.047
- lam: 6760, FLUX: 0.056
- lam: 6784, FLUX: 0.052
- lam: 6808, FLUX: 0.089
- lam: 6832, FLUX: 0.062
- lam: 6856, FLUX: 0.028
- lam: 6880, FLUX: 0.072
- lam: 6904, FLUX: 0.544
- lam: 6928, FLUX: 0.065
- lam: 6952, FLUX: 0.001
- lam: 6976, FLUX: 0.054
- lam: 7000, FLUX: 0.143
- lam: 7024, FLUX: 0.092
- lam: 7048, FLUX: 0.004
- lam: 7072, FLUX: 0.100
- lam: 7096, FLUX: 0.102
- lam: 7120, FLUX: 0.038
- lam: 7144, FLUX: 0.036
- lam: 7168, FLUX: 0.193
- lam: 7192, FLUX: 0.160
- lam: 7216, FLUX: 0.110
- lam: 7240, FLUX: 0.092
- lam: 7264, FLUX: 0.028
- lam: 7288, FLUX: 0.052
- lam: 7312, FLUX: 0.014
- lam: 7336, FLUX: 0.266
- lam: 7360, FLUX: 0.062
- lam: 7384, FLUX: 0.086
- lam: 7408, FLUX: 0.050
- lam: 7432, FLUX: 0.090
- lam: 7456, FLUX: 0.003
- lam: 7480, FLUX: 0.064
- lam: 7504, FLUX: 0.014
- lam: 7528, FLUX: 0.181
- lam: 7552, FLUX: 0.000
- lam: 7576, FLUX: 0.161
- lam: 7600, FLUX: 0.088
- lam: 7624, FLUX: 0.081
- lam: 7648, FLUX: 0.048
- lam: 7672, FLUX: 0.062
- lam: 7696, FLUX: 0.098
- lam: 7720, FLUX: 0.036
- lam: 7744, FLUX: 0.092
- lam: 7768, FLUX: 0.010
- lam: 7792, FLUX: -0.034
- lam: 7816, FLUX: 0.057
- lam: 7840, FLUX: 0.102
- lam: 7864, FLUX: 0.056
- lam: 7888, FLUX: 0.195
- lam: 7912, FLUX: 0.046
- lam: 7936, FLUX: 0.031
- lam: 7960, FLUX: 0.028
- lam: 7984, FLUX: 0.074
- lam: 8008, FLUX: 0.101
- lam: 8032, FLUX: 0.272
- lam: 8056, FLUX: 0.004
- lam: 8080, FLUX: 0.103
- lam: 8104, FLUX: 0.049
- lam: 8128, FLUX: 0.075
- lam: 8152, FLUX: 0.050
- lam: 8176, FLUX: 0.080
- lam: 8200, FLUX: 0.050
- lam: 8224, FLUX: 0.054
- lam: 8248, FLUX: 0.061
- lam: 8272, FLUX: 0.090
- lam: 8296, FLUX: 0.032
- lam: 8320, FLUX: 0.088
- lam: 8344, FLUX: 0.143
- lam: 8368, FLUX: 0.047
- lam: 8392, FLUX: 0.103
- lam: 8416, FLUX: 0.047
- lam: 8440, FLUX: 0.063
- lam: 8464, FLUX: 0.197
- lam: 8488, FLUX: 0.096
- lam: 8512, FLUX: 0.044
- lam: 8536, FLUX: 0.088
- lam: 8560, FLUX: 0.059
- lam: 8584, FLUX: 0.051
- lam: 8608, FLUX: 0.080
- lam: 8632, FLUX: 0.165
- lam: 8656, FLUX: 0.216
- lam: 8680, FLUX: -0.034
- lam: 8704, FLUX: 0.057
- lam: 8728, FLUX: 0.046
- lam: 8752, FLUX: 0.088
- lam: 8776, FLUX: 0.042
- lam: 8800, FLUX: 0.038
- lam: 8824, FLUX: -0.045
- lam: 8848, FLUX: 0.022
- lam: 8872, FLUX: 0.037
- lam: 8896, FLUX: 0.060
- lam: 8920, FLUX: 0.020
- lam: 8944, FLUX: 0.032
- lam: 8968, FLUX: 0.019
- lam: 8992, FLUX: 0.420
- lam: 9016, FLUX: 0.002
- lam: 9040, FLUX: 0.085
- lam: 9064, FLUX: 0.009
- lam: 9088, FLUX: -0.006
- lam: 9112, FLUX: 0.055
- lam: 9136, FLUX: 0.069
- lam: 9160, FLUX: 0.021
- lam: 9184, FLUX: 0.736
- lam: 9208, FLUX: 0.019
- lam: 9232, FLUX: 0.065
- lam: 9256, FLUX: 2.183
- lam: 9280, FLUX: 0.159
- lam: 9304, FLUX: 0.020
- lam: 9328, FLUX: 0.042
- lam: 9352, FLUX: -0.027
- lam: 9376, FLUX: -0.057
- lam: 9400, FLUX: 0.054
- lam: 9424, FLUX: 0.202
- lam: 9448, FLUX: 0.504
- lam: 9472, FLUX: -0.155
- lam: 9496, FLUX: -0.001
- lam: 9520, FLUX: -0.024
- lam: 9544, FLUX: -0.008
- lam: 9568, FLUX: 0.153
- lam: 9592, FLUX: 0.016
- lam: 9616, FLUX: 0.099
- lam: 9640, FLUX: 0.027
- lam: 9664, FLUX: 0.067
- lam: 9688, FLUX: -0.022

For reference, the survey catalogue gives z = 0.85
